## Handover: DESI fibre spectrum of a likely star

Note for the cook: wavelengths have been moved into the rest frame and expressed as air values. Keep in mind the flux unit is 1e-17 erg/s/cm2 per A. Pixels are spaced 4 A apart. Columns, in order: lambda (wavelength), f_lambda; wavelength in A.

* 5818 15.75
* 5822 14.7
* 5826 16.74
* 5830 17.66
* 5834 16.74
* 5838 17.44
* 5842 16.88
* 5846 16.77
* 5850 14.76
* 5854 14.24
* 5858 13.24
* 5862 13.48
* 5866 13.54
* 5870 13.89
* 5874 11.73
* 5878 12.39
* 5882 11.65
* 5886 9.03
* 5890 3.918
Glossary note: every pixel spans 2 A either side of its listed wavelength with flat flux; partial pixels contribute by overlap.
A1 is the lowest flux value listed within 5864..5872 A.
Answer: 13.54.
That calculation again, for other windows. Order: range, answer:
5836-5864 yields 13.24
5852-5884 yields 11.65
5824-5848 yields 16.74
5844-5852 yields 14.76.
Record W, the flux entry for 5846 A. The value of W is 16.77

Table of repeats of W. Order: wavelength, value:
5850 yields 14.76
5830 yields 17.66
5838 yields 17.44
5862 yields 13.48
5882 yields 11.65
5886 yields 9.03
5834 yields 16.74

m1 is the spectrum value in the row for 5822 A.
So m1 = 14.7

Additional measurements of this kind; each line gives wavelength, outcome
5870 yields 13.89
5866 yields 13.54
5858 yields 13.24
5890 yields 3.918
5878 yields 12.39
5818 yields 15.75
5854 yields 14.24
